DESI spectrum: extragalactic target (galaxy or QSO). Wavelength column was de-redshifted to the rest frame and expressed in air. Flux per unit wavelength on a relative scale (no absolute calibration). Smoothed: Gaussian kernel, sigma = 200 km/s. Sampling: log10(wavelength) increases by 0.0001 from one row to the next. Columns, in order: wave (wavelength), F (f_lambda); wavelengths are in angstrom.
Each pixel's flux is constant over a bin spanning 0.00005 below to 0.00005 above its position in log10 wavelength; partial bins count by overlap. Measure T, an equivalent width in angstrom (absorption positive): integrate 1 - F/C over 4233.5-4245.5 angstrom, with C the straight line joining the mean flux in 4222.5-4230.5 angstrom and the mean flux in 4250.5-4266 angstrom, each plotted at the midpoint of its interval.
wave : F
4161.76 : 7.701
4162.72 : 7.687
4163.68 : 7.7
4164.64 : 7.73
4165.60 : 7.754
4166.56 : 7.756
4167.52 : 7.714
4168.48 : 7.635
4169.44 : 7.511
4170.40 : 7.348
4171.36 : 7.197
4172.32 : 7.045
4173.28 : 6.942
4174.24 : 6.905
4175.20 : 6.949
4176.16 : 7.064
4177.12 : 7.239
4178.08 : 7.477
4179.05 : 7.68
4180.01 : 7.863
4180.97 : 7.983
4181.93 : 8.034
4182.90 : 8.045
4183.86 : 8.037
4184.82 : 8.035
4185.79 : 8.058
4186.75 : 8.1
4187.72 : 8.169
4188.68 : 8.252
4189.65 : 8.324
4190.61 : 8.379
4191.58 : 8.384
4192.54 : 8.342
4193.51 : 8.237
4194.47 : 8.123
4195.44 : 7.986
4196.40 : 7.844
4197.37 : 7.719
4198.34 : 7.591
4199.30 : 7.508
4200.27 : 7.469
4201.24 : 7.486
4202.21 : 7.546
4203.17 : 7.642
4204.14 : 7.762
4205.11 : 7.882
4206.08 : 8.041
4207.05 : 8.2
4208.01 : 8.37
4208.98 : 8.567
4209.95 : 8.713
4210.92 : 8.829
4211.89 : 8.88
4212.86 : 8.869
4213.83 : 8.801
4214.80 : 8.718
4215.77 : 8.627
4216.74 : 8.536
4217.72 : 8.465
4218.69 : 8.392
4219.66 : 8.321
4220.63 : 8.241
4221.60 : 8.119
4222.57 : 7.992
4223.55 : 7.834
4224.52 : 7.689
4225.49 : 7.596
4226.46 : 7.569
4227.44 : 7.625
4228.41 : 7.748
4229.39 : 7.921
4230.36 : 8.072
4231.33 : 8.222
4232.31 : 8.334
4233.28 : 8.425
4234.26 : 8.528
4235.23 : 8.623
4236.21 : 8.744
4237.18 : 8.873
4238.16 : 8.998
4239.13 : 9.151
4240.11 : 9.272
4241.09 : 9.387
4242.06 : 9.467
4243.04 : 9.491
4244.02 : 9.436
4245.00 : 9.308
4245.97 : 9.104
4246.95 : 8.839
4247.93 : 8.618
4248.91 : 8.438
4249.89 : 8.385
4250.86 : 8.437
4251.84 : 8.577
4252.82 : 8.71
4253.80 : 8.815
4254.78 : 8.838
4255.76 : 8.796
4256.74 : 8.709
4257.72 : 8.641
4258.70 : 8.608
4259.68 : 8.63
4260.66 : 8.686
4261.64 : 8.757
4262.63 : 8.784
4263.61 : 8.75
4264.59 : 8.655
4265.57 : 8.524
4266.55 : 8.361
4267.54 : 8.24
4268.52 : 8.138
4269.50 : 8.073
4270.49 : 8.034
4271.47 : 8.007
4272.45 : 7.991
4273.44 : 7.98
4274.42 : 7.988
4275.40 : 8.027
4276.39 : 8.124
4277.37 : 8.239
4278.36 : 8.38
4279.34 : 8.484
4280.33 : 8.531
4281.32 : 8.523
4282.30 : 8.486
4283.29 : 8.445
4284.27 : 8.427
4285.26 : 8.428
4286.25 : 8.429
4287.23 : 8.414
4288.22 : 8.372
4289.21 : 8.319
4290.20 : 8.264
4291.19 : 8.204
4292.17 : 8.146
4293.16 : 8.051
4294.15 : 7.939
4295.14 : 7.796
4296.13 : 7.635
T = -1.4 angstrom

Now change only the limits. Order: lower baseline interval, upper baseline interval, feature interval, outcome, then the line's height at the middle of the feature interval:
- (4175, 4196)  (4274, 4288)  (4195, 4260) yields -2.2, 8.13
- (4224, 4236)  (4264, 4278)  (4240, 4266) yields -2.3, 8.12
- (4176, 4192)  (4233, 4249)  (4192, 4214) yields 0.6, 8.31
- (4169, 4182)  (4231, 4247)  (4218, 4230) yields 0.9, 8.58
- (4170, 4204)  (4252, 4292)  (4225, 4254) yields -1.6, 8.16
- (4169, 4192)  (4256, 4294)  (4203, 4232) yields -0.9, 7.96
